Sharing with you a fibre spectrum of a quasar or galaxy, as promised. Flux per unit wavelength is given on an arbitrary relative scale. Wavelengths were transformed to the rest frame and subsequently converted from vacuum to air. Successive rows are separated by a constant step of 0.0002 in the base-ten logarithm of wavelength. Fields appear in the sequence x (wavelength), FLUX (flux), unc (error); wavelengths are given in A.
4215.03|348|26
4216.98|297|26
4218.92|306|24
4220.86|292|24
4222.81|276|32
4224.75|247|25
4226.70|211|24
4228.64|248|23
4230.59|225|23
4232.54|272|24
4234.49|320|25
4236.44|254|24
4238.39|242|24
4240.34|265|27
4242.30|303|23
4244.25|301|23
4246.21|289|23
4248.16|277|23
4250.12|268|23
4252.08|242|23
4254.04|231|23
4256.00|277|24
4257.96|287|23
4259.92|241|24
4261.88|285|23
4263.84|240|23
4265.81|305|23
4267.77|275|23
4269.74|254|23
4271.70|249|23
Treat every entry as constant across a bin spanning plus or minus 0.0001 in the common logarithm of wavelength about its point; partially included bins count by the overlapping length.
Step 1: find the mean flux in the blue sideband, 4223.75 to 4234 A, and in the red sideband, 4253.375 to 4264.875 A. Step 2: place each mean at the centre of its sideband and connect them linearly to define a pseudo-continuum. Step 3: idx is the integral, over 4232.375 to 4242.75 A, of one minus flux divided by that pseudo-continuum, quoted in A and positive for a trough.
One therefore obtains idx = -1.1 A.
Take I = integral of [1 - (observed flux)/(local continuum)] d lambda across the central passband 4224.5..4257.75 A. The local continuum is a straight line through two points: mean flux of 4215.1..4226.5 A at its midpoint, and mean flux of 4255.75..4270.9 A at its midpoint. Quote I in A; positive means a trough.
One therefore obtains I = 1.56 A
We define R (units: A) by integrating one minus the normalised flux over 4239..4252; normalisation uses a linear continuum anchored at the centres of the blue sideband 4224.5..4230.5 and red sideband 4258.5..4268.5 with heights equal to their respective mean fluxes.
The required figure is -1.5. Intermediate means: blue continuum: 232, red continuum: 270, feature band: 280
